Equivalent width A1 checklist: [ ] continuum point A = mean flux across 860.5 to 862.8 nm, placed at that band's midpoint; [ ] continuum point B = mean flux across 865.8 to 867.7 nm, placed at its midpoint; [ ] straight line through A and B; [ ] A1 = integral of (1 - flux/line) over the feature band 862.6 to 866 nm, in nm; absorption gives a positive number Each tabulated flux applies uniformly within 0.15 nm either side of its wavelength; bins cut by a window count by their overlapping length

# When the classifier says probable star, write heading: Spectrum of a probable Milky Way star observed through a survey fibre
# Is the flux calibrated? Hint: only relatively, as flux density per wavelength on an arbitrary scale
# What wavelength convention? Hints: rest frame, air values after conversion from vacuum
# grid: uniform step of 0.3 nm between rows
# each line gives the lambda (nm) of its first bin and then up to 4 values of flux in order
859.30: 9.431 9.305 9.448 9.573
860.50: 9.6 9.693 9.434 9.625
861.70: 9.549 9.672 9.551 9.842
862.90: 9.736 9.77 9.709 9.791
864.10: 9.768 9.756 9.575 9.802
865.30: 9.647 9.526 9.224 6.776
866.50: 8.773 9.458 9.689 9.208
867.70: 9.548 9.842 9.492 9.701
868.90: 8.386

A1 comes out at -0.16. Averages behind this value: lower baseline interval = 9.62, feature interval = 9.68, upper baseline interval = 8.9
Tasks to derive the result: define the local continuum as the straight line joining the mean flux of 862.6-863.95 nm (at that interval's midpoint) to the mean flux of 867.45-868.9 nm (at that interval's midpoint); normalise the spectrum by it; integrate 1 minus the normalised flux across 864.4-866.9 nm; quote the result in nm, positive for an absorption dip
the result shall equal 0.13 nm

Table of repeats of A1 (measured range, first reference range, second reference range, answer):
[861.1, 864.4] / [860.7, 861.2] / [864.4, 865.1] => -0.023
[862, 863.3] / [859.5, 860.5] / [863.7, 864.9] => -0.012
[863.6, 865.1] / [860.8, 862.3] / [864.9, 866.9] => -0.086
